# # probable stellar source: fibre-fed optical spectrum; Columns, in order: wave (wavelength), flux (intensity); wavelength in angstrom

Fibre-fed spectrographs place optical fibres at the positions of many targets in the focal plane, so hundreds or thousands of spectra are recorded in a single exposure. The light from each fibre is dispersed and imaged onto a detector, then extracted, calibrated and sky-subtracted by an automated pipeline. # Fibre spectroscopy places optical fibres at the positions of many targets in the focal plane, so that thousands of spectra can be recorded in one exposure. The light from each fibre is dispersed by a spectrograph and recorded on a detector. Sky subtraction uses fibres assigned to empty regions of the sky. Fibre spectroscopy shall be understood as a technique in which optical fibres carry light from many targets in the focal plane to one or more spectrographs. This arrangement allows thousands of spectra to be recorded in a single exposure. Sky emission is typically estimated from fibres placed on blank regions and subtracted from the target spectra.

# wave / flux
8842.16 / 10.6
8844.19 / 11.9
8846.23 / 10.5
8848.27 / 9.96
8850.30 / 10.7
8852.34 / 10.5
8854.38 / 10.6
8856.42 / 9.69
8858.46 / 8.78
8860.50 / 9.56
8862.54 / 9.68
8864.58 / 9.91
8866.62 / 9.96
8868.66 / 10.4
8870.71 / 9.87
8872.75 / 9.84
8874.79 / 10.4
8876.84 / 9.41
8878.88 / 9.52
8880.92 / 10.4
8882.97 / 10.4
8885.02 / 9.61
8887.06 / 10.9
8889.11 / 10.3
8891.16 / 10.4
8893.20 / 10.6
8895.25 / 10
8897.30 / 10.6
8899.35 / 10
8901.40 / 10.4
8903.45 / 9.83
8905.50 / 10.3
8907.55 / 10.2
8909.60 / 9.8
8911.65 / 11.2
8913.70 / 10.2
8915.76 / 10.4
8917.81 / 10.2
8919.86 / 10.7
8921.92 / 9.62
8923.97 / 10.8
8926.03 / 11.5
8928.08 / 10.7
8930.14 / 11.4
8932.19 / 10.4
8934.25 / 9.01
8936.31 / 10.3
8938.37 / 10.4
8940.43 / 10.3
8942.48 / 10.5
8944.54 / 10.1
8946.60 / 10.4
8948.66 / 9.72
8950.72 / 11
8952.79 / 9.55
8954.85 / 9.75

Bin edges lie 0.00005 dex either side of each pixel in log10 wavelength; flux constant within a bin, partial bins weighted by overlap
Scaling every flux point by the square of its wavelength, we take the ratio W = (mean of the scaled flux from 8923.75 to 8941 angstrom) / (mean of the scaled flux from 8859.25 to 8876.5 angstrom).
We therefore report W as 1.1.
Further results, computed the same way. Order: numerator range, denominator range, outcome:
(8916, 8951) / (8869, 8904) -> 1.04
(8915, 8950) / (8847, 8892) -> 1.05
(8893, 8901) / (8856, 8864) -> 1.10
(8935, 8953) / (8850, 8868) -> 1.06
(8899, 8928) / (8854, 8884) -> 1.06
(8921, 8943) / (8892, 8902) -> 1.02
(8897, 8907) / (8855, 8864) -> 1.08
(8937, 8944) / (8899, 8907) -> 1.03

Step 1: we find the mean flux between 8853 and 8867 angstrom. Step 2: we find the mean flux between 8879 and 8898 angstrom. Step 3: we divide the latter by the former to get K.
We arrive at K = 1.1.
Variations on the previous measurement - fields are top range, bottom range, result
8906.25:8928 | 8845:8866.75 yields 1.05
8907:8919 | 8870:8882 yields 1.04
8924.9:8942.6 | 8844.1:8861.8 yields 1.04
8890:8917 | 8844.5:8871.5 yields 1.02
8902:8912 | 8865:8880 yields 1.03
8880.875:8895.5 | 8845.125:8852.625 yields 0.99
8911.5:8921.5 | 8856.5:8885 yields 1.06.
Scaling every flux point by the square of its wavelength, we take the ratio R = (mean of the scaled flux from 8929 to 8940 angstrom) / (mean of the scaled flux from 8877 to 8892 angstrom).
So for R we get 1.02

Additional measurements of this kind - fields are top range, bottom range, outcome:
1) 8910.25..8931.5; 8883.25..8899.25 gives 1.04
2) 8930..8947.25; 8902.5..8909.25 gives 1.02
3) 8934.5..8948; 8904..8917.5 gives 1.00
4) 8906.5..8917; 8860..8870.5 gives 1.06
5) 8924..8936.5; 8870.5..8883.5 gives 1.07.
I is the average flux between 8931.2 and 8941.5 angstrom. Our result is 10.1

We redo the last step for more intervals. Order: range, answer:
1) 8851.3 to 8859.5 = 9.89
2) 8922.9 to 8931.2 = 11.1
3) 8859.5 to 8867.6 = 9.78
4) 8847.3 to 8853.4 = 10.4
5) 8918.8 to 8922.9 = 10.2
